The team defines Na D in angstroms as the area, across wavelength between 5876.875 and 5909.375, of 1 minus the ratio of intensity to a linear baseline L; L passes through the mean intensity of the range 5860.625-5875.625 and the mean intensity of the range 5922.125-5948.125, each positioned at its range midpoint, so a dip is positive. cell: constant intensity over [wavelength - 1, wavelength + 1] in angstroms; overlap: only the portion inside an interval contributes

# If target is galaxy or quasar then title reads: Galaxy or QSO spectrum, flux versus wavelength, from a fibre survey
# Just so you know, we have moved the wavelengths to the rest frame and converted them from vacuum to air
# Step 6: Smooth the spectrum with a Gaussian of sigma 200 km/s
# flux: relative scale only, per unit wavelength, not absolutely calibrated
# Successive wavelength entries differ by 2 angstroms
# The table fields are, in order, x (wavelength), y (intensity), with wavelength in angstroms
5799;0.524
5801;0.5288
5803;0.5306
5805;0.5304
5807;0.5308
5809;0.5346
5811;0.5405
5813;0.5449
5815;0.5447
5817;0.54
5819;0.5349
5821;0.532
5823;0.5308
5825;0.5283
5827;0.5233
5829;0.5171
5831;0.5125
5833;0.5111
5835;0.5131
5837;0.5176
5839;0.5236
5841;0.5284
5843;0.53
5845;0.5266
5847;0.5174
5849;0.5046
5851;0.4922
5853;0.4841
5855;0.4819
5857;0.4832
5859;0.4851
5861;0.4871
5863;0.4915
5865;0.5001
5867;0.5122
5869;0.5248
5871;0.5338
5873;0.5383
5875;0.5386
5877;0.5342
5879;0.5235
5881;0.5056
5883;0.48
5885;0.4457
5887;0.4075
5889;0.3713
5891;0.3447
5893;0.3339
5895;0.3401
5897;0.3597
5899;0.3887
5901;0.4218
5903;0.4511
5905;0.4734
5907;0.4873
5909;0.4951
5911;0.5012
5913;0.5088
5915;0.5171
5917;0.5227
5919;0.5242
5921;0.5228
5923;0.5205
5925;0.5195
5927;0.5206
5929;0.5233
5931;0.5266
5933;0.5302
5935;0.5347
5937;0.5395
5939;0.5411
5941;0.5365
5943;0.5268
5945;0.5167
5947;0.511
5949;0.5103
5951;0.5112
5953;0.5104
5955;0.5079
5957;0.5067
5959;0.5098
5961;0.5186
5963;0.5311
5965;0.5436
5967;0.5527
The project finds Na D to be 5.7 angstroms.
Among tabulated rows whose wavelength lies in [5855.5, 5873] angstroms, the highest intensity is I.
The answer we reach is 0.5383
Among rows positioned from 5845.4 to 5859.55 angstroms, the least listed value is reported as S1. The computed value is 0.4819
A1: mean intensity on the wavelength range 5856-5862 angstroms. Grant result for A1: 0.485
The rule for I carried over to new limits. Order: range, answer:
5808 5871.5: 0.5449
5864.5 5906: 0.5386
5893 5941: 0.5411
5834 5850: 0.53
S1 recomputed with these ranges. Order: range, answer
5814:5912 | 0.3339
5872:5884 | 0.48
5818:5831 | 0.5125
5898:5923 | 0.3887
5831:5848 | 0.5111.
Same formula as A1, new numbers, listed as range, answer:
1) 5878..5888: 0.472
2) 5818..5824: 0.533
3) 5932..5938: 0.535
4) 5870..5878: 0.536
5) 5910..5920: 0.515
